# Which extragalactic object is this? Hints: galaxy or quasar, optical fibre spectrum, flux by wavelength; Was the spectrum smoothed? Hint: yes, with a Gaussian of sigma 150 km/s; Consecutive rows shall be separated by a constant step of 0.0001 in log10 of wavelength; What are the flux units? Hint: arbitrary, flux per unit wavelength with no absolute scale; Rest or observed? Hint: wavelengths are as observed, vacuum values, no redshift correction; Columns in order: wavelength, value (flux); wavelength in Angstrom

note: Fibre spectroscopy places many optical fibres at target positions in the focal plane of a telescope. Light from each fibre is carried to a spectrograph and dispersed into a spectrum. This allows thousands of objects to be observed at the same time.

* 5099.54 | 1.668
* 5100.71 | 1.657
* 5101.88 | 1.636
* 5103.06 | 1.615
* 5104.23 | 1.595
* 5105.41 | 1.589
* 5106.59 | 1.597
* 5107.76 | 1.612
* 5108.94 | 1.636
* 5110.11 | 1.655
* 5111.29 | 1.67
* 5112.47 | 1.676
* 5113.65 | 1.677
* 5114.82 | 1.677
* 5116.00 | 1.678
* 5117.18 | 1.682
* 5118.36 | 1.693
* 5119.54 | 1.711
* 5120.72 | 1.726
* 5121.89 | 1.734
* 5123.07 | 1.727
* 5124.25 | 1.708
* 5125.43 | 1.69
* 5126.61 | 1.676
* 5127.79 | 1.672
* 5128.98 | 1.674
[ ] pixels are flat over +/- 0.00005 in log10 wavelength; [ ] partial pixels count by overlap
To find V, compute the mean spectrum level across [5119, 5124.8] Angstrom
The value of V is 1.72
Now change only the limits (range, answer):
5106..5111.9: 1.63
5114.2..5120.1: 1.69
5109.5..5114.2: 1.67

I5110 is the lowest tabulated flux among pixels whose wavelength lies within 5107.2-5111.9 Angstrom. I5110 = 1.612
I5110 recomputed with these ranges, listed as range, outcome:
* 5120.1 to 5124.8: 1.708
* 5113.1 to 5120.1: 1.677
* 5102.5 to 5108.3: 1.589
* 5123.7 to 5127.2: 1.676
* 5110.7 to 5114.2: 1.67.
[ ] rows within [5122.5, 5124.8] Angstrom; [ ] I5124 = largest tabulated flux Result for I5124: 1.727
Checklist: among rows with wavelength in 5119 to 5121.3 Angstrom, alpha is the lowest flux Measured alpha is 1.711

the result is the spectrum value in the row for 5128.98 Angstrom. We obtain 1.674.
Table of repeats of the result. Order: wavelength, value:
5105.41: 1.589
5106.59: 1.597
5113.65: 1.677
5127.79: 1.672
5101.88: 1.636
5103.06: 1.615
